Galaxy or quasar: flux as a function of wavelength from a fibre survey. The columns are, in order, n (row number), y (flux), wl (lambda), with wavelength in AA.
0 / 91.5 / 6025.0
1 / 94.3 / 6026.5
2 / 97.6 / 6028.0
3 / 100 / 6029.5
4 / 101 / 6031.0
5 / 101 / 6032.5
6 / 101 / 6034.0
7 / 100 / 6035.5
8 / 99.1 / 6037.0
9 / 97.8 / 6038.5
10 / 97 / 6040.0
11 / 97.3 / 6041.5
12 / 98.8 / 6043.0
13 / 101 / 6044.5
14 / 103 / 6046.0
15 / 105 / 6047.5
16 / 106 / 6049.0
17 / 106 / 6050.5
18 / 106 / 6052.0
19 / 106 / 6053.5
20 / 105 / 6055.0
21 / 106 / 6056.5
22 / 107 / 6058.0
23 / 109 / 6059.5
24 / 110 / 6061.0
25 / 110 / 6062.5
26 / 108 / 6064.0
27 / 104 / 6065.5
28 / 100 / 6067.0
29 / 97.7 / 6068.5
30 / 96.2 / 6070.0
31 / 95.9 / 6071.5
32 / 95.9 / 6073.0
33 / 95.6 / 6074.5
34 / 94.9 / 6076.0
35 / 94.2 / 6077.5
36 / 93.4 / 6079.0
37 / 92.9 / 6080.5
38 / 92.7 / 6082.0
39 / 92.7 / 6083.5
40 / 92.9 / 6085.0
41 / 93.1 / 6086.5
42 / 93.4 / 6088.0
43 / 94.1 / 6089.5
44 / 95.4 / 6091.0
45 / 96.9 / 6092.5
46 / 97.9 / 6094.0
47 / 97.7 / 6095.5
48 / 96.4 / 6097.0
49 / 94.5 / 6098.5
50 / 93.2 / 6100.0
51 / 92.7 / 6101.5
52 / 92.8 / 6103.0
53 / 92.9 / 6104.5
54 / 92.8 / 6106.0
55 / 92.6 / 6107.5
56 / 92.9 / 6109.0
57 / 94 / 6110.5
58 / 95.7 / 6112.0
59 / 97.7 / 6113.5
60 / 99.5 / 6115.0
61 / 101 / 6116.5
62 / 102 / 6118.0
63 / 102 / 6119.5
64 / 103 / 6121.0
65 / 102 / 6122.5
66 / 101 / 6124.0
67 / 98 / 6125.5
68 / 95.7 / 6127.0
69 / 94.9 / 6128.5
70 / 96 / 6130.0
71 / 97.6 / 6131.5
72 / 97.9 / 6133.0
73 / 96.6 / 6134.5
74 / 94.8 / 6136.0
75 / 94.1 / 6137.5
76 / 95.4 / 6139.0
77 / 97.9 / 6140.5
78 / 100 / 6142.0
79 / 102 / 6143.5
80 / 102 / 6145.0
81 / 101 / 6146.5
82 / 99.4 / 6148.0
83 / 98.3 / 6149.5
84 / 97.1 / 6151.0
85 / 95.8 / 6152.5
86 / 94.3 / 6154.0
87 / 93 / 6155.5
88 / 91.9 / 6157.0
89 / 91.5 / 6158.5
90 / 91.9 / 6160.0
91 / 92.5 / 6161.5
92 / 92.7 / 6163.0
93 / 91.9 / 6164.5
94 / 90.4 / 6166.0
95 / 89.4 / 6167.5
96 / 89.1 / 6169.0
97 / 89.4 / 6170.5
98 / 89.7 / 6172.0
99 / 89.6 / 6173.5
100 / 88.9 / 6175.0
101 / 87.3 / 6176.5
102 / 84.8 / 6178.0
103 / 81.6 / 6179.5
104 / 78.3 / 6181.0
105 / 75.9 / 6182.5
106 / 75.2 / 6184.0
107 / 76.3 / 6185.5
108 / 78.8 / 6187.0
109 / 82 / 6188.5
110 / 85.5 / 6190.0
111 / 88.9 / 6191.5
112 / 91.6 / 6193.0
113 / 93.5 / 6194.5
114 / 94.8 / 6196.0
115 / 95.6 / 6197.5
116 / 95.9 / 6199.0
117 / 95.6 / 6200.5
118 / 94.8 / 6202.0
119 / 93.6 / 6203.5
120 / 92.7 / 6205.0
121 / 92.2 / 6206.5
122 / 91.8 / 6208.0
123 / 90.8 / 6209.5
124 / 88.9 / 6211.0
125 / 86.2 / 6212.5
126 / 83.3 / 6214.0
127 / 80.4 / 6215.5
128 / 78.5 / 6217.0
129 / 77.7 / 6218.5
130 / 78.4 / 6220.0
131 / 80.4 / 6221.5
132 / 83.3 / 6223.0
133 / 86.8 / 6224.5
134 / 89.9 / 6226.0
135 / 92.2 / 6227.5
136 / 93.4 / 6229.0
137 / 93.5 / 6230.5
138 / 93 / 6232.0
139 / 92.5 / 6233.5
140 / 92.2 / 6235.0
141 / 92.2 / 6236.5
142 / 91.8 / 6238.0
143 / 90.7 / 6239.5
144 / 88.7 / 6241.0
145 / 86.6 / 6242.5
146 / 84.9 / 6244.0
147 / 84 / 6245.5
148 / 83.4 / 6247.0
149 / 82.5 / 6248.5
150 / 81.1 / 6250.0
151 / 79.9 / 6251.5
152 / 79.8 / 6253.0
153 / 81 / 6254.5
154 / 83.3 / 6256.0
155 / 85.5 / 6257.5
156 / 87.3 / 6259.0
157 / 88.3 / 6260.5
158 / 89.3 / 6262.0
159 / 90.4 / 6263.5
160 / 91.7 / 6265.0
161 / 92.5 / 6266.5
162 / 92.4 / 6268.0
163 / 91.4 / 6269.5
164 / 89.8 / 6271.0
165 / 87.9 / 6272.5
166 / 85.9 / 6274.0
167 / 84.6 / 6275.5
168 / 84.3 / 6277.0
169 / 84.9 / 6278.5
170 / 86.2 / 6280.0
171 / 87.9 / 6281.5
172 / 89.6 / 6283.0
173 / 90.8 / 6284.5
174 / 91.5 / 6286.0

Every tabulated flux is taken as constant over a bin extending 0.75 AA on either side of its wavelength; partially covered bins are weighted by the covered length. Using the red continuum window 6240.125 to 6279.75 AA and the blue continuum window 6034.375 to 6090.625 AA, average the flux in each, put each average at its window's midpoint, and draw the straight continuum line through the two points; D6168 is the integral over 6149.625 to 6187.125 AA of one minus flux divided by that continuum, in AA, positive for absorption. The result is 1.78 AA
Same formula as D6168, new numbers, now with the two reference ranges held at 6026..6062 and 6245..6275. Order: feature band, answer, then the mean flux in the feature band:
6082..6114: 1.32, 94.3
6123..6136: -0.15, 97.2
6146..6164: -0.12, 94.8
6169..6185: 1.45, 84.2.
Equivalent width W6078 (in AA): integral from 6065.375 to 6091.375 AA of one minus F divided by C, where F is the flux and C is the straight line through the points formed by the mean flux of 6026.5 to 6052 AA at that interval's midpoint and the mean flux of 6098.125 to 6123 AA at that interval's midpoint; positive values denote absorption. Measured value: 0.9 AA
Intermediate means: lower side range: 101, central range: 95.1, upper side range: 96.5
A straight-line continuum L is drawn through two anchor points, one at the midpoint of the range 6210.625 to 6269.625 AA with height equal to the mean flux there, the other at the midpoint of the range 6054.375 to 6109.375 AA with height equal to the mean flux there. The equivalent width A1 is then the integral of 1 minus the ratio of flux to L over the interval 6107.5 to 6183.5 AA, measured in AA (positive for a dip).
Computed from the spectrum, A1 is -1.0 AA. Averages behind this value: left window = 97.4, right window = 86.7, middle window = 94.3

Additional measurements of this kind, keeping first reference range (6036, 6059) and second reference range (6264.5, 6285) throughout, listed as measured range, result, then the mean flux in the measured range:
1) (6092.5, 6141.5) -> 0.9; 96.7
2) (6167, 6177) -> 0.6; 89.1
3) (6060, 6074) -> -0.1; 102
